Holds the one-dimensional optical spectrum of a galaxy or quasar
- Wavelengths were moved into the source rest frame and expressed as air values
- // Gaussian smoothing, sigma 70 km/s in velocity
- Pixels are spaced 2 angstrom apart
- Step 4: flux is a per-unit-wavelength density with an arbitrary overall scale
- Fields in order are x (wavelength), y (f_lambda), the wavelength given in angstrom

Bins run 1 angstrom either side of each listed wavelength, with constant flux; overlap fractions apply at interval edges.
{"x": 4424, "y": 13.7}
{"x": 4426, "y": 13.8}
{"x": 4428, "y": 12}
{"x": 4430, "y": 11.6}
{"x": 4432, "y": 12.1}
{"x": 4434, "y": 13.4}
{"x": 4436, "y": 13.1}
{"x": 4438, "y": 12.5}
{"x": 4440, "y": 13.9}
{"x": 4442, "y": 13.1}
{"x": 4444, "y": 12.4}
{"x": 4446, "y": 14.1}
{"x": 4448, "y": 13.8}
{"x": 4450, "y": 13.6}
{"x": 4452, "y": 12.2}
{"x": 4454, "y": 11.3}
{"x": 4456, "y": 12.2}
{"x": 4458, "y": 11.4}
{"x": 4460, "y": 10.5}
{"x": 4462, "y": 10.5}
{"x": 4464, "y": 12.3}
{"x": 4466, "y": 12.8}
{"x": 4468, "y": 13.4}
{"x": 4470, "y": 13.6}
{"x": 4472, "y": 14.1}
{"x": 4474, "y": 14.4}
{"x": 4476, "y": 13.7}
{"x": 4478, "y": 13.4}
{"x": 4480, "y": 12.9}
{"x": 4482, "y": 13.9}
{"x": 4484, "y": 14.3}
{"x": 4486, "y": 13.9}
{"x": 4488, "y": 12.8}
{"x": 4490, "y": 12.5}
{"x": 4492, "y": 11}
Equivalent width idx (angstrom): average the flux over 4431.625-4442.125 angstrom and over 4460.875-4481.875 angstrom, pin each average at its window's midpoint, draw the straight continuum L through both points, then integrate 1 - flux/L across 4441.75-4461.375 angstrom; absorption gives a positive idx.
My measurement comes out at 1.0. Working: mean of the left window 13.1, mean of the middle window 12.4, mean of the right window 13.1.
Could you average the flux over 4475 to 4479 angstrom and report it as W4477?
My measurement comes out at 13.6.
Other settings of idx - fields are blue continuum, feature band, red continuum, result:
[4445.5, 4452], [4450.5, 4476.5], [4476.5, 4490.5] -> 1.9 angstrom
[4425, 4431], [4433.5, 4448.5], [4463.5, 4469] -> -0.8 angstrom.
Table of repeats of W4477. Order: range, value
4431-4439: 12.8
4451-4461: 11.5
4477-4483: 13.4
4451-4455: 11.8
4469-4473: 13.8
